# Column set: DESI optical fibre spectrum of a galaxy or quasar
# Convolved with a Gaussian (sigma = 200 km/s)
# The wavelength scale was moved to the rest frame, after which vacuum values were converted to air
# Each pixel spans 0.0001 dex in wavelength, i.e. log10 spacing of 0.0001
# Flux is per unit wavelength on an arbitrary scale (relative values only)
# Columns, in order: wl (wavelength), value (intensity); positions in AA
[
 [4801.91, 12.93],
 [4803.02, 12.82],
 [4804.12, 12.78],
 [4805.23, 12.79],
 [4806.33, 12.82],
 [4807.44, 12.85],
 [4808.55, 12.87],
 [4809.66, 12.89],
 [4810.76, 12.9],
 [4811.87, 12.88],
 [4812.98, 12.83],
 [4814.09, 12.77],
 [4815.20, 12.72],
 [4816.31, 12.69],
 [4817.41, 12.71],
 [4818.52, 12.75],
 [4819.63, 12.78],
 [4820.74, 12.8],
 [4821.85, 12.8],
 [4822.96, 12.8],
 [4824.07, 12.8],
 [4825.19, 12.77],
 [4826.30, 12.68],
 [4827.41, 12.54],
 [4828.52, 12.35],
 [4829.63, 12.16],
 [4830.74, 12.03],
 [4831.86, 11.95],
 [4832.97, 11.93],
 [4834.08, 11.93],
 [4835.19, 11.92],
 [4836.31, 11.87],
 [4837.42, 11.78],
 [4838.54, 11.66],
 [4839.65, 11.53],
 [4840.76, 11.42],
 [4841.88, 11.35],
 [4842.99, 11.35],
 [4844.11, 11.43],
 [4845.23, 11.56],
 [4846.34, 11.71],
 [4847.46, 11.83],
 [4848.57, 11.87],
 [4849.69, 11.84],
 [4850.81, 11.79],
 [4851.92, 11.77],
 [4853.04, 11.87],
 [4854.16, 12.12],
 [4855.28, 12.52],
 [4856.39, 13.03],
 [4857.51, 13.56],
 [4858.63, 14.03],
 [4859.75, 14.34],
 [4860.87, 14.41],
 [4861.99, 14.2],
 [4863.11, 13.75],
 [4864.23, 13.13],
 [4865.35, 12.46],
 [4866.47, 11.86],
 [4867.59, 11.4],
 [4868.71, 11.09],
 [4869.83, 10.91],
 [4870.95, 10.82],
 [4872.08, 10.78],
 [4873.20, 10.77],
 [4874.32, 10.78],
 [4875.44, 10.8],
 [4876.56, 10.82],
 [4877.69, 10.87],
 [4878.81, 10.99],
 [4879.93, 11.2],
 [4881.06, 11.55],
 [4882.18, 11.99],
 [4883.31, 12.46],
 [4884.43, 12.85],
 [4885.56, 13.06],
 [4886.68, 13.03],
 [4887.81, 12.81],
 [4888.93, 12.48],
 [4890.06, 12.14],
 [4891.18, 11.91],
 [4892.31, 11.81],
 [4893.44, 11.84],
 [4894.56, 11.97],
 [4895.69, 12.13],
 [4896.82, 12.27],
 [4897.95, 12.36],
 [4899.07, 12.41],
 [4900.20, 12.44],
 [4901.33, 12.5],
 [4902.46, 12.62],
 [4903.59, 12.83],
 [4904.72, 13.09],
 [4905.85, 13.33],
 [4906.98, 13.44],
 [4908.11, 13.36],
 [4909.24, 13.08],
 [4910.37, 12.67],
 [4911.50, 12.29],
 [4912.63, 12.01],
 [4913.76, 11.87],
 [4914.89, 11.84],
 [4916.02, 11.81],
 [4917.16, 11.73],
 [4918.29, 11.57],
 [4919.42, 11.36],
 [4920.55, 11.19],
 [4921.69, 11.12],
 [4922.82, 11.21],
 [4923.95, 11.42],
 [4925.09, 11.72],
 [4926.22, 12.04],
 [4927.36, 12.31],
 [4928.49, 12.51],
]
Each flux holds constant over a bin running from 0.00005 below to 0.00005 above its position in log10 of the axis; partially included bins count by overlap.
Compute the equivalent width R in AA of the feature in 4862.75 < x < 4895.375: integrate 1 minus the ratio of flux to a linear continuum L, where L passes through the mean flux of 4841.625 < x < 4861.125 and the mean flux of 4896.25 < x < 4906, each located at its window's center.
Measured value 1.8 AA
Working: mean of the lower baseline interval 12.3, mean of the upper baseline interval 12.6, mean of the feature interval 11.8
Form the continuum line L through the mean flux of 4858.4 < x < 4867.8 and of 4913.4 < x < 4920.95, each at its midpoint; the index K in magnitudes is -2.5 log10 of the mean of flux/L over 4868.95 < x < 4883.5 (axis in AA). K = 0.16 mag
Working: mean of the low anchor 13.3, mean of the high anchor 11.6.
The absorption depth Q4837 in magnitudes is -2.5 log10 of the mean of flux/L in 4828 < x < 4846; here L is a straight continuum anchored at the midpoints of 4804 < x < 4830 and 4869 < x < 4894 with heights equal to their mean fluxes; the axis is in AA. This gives 0.06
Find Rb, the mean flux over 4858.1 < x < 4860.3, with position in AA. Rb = 14.2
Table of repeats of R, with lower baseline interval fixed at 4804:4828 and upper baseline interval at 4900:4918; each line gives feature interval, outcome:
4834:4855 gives 1.6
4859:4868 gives -0.4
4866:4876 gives 1.3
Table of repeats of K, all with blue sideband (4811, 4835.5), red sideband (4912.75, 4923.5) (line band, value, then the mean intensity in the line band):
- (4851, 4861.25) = -0.07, 13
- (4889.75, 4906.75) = -0.06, 12.4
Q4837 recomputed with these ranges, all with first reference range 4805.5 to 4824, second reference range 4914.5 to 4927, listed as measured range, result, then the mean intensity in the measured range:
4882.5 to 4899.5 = -0.04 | 12.4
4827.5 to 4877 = 0.03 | 12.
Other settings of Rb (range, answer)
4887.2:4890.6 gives 12.5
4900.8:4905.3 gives 12.8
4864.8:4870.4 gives 11.6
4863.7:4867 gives 12.5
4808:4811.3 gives 12.9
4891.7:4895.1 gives 11.9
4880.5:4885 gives 12.2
